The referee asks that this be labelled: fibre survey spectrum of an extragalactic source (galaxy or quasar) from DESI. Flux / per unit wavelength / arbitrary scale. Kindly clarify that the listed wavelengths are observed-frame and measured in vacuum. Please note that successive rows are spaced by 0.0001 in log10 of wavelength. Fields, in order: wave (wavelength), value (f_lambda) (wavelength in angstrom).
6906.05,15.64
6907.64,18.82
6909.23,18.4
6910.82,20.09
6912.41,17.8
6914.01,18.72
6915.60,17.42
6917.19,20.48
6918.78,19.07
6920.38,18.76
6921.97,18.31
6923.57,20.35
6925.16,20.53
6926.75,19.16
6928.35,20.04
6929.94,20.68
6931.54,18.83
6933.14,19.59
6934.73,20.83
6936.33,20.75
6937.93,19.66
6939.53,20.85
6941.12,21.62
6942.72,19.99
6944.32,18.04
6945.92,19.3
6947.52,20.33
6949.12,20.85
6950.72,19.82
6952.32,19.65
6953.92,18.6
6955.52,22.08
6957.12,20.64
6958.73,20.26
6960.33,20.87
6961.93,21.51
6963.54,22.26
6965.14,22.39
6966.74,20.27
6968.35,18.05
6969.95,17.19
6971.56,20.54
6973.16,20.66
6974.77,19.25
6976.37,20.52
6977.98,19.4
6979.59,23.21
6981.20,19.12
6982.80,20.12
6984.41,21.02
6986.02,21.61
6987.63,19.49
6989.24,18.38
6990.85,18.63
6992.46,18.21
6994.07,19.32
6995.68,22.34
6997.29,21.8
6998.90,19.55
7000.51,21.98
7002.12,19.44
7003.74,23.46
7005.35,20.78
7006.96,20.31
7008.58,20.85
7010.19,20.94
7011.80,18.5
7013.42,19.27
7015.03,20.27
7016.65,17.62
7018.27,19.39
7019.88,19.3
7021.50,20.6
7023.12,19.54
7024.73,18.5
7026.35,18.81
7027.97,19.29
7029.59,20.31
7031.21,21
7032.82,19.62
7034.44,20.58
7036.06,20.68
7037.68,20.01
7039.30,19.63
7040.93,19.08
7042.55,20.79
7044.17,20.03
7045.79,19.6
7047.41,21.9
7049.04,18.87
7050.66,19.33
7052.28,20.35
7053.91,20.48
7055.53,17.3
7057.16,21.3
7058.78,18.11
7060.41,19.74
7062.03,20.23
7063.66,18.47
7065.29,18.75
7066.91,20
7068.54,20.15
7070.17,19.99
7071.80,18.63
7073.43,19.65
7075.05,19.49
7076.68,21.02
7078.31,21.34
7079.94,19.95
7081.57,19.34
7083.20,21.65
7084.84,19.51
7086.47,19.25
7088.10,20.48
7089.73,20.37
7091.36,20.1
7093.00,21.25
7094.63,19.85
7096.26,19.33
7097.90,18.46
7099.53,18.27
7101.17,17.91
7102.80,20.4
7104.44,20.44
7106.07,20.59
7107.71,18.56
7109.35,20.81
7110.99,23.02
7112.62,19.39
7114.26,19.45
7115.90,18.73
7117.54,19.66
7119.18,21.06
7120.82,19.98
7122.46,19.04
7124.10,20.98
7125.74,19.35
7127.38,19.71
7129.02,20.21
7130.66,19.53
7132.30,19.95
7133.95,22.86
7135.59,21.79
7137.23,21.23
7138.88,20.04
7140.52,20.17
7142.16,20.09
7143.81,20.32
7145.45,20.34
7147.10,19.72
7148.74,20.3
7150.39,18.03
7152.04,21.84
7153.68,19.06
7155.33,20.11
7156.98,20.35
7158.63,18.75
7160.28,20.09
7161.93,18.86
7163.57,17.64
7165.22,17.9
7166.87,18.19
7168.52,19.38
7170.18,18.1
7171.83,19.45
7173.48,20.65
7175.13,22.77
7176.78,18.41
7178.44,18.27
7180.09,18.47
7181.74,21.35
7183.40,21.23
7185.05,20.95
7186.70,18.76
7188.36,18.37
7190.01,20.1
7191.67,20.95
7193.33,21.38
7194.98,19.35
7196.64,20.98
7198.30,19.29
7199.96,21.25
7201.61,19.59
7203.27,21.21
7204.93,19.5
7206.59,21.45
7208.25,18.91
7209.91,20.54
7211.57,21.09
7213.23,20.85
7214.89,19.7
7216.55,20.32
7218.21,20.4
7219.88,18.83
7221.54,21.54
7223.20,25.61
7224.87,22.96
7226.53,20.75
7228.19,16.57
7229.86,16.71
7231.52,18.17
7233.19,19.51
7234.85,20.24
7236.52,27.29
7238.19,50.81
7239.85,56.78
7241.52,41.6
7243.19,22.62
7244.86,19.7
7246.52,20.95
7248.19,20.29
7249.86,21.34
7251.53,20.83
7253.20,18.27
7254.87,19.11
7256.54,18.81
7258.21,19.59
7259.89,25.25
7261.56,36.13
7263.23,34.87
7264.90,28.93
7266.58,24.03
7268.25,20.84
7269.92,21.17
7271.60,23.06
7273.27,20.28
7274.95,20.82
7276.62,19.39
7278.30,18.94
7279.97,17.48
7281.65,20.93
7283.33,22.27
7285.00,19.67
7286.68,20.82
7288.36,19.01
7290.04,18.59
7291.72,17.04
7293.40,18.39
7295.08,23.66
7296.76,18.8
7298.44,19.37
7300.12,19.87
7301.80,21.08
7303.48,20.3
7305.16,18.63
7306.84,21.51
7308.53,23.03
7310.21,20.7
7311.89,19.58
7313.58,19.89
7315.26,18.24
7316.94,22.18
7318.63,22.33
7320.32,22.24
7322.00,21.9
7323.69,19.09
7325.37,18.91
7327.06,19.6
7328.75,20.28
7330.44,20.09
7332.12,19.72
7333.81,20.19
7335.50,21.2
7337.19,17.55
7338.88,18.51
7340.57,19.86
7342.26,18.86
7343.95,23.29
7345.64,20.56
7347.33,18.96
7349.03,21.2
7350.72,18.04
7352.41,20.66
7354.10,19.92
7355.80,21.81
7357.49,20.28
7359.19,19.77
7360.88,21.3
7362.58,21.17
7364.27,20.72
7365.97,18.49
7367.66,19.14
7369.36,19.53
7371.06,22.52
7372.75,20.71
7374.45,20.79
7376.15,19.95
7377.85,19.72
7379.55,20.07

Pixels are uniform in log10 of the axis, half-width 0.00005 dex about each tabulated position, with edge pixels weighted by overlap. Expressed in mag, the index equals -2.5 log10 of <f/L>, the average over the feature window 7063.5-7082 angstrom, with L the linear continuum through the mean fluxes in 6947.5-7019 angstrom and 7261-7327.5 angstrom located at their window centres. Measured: 0.04 mag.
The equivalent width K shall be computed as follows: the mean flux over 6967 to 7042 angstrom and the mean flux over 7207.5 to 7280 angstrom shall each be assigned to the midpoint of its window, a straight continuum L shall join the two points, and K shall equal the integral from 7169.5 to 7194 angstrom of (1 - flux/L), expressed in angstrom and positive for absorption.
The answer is 2.88 angstrom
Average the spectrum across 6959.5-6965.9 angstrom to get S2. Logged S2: 21.8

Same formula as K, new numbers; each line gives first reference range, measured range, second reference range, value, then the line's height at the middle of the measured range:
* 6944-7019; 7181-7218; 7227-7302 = 3.48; 22.4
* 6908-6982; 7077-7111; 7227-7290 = 2.76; 21.8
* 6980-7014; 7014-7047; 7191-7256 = 1.43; 20.6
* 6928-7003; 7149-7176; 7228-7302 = 3.28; 22.2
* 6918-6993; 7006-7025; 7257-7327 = 0.60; 20.3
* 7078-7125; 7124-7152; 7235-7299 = 0.69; 20.8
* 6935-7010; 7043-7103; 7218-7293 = 4.58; 21.4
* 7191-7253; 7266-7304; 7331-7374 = 2.42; 21.6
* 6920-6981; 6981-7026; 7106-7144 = 0.38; 20.2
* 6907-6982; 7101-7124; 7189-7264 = 1.91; 21.8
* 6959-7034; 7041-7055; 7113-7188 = -0.02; 20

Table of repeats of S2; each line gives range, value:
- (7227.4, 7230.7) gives 16.6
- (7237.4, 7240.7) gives 53.9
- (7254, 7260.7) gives 20.6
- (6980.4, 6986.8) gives 20.5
